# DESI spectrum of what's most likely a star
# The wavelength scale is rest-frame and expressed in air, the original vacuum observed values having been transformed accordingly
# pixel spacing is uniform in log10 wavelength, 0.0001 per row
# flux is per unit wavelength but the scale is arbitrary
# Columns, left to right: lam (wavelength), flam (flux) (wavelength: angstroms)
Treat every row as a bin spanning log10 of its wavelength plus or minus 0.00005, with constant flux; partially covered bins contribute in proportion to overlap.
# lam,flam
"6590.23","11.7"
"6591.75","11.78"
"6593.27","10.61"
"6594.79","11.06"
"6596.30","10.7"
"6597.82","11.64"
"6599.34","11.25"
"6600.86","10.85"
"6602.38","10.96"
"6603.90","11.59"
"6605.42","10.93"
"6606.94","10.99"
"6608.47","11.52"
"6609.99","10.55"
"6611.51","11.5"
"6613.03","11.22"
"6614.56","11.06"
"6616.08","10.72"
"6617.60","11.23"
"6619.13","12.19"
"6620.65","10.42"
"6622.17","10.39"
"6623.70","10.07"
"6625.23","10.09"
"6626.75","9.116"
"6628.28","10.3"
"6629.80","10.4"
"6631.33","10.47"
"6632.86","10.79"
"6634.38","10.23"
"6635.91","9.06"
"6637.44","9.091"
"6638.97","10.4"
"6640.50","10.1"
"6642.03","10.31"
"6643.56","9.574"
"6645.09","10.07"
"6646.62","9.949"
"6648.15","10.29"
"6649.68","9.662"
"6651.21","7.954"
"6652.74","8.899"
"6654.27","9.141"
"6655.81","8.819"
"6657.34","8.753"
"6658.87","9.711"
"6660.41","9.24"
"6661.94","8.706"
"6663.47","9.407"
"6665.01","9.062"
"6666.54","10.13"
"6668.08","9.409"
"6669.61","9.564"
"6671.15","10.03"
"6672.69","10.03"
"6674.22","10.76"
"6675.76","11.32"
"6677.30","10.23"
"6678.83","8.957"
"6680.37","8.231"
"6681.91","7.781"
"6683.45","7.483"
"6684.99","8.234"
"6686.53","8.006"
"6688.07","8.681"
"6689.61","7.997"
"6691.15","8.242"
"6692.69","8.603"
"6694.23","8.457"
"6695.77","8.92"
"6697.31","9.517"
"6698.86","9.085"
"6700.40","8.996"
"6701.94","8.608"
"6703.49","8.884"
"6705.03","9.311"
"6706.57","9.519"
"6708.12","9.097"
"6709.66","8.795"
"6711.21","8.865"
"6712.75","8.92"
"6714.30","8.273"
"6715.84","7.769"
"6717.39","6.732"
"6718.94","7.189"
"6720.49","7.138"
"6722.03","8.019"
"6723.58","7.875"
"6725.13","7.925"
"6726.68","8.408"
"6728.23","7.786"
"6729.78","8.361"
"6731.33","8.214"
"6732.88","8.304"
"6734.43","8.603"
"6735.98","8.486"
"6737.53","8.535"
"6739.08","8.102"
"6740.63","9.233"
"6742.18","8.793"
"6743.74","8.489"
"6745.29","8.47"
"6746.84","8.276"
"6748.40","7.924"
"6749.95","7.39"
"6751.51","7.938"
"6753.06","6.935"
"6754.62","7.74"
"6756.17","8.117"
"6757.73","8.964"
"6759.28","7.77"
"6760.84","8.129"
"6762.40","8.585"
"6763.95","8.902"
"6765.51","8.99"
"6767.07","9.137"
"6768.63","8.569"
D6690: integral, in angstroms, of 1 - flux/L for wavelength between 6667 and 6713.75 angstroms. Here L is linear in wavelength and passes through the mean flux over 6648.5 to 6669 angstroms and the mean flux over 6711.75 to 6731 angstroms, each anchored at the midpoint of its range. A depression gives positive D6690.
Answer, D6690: -2.7 angstroms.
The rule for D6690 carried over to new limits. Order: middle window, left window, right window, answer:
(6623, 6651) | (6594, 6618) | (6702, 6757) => 1.2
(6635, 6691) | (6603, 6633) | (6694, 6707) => 3.1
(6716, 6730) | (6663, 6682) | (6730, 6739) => 1.5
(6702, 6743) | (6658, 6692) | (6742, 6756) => 0.1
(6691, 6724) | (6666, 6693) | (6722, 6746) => 0.8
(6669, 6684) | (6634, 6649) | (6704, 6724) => -0.6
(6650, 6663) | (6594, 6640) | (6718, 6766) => 1.2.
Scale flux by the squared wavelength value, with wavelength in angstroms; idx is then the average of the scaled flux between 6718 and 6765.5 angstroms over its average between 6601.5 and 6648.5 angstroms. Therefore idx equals 0.8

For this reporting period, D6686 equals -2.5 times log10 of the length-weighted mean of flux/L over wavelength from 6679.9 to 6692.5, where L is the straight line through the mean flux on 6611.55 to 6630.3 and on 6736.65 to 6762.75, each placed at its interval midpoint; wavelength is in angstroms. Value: 0.16 mag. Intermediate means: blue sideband 10.6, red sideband 8.19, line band 8.1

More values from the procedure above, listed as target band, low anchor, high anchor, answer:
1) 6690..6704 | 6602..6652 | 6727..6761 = 0.036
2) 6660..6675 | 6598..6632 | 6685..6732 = -0.021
